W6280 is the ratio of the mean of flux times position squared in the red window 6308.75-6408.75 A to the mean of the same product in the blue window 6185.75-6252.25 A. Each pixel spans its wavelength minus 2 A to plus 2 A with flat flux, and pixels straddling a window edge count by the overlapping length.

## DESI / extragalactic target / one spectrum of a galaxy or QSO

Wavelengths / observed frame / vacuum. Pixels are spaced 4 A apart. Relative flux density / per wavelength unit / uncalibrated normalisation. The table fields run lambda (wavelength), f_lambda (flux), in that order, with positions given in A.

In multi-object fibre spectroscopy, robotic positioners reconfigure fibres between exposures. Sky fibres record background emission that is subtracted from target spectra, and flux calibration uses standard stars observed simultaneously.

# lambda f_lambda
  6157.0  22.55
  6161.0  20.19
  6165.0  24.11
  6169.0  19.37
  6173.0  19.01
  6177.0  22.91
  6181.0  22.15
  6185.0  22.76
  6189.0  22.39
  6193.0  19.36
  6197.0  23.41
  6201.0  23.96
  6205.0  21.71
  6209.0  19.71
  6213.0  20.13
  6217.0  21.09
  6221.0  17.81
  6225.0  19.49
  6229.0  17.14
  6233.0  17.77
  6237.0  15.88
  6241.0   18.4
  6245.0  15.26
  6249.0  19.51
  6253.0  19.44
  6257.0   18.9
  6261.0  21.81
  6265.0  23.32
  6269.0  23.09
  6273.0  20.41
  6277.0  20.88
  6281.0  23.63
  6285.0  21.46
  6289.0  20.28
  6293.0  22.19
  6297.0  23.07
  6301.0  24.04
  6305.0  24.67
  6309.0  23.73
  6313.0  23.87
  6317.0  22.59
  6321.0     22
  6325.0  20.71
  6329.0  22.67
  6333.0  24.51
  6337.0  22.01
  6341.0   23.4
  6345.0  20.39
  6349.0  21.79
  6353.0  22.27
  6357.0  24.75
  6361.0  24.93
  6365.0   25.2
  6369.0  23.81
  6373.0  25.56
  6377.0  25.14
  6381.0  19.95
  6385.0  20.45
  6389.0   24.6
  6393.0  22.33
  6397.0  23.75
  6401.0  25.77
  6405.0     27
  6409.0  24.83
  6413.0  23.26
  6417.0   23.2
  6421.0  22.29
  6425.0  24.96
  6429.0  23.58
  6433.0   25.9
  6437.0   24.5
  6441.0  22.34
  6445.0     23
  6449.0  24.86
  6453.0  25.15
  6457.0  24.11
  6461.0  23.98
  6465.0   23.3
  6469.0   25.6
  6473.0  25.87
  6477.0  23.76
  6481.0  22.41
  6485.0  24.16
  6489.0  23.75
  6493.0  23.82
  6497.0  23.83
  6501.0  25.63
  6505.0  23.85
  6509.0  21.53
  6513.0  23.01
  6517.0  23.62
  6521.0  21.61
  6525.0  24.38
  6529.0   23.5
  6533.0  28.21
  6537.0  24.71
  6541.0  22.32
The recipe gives 1.24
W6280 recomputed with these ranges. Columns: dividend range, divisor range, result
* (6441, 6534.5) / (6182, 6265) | 1.31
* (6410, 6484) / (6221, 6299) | 1.27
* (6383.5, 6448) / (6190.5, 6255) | 1.31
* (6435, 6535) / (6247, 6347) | 1.15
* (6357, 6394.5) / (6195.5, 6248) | 1.28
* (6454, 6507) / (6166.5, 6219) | 1.24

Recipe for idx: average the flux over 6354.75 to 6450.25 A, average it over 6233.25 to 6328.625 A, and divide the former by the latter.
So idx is 1.1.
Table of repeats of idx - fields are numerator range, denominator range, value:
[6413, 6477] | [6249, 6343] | 1.09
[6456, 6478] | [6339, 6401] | 1.05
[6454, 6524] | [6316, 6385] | 1.04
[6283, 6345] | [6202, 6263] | 1.19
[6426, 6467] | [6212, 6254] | 1.32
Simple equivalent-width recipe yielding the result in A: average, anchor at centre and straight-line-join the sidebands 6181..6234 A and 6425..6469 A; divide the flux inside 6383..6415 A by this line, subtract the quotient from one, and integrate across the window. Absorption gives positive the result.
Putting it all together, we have -0.7 A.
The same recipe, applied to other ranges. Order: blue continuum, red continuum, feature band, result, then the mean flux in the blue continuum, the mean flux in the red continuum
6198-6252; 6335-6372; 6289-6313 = -1.9 A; 19.2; 23.2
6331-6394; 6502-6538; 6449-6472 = -0.9 A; 23.2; 23.9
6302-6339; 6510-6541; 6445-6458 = -0.5 A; 23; 23.9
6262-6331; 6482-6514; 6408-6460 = -1.5 A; 22.5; 23.7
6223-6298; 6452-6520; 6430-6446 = -0.6 A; 20.1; 23.9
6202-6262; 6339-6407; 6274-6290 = -0.7 A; 19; 23.6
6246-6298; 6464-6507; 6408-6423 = 0.0 A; 21.2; 24.2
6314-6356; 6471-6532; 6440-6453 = -0.3 A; 22.3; 23.7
